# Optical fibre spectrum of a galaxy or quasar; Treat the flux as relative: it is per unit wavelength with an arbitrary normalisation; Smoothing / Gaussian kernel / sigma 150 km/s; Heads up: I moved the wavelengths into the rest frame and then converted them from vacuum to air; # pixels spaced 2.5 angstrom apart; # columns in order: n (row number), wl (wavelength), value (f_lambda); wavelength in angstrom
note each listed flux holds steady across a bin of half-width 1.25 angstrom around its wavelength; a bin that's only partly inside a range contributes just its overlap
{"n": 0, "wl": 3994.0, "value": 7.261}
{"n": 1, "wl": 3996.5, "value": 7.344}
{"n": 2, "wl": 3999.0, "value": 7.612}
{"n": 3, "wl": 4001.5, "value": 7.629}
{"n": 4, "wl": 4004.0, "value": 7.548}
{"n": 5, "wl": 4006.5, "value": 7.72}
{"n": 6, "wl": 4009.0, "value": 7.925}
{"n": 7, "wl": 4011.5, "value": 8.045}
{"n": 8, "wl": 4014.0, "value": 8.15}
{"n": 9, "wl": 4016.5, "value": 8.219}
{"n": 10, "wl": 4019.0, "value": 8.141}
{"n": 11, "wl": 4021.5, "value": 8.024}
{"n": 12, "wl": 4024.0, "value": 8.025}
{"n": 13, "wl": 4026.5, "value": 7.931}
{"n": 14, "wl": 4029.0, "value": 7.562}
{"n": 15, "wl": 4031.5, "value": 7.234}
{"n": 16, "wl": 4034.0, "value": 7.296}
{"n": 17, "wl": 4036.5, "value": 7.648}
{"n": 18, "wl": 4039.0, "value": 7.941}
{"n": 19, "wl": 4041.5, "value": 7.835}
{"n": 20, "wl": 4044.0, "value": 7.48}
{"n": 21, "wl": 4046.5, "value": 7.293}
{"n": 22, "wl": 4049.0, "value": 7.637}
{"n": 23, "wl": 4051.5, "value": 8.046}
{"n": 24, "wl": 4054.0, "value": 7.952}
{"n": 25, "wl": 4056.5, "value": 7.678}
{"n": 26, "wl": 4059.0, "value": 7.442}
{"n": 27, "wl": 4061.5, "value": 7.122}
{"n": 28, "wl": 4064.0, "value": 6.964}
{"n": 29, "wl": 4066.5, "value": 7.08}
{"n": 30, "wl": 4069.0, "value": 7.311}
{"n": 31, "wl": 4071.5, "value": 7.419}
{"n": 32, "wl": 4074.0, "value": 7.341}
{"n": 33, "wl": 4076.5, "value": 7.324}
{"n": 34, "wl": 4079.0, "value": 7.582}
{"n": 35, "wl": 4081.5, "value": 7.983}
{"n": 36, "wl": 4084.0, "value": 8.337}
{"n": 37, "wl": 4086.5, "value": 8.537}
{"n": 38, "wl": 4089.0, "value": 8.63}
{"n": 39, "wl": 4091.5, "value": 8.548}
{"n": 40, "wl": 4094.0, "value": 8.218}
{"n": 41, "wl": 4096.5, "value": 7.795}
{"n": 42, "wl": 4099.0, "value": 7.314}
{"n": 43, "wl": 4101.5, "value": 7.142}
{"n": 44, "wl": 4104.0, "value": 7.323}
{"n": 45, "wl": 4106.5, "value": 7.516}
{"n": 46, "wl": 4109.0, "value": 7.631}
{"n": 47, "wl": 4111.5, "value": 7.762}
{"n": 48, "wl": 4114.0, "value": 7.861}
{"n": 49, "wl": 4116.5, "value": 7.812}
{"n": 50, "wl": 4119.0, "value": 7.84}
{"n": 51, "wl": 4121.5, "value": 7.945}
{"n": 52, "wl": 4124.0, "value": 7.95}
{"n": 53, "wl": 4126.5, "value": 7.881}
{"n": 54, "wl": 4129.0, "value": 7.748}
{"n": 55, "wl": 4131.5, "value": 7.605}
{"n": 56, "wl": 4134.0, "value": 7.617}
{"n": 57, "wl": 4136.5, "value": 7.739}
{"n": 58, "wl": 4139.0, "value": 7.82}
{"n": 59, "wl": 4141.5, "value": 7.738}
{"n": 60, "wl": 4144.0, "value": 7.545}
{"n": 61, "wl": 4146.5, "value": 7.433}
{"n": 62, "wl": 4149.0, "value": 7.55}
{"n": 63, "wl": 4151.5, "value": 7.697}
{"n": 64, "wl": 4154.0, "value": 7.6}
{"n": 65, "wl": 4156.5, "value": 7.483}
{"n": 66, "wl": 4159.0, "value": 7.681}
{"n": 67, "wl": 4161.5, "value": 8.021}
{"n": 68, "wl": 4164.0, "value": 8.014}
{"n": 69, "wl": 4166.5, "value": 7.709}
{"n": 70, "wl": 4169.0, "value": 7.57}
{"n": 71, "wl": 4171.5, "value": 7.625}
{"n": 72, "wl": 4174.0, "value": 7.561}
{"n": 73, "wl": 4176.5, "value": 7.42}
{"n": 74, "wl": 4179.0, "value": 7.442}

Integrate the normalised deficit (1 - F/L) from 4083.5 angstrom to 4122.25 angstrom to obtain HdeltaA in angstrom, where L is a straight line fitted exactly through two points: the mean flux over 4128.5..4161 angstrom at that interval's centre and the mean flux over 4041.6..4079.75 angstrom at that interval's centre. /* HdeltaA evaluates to -1.7 angstrom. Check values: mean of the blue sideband 7.45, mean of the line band 7.88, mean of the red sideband 7.64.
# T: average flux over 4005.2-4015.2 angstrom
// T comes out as 7.96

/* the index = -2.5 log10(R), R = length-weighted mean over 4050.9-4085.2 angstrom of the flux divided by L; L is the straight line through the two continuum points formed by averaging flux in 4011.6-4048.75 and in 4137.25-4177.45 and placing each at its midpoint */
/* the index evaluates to 0.03 mag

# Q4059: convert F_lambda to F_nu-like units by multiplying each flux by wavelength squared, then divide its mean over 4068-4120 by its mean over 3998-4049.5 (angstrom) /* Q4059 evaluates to 1.04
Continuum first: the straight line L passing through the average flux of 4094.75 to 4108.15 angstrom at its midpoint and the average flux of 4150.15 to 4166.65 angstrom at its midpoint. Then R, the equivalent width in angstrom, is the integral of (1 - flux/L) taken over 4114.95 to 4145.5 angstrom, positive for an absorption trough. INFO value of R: -0.7 angstrom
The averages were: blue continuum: 7.45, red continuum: 7.74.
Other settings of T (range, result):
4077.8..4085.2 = 7.97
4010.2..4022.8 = 8.11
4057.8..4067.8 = 7.15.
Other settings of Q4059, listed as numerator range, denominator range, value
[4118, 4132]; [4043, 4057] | 1.06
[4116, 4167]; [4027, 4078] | 1.08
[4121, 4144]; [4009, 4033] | 1.04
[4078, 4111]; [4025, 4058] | 1.06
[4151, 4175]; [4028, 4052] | 1.08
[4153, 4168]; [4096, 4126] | 1.04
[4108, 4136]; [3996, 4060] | 1.05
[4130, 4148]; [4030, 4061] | 1.05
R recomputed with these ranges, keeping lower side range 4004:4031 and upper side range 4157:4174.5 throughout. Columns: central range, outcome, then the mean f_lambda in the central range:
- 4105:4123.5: 0.1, 7.77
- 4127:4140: 0.1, 7.71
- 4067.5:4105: 0.3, 7.79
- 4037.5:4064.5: 1.0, 7.6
